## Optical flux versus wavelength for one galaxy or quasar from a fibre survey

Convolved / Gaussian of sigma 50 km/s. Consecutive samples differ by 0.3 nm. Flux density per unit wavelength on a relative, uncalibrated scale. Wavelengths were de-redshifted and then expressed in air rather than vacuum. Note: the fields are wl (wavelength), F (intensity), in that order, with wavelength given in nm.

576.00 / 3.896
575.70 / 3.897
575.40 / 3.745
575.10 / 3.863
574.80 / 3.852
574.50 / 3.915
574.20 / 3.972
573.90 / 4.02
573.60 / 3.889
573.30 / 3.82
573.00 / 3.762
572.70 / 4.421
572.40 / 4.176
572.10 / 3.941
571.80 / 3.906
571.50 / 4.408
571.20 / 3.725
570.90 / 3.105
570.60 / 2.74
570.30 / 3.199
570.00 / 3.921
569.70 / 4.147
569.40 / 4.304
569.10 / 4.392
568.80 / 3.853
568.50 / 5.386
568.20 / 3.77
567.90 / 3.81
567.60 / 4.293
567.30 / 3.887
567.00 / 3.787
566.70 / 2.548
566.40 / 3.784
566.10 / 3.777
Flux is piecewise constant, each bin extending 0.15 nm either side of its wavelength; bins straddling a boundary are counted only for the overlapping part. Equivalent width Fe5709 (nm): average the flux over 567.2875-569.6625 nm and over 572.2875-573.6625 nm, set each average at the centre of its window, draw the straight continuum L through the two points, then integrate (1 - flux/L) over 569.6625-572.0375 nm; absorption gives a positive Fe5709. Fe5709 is 0.28 nm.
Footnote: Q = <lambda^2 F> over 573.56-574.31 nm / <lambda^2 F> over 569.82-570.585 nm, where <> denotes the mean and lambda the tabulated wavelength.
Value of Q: 1.17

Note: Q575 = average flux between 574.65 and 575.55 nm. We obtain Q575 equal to 3.82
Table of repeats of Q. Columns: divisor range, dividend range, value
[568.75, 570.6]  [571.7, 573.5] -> 1.04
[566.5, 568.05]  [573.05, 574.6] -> 1.09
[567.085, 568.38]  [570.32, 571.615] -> 0.88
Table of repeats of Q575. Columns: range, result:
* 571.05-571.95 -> 4.01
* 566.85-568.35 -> 3.91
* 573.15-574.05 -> 3.91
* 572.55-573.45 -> 4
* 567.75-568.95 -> 4.2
